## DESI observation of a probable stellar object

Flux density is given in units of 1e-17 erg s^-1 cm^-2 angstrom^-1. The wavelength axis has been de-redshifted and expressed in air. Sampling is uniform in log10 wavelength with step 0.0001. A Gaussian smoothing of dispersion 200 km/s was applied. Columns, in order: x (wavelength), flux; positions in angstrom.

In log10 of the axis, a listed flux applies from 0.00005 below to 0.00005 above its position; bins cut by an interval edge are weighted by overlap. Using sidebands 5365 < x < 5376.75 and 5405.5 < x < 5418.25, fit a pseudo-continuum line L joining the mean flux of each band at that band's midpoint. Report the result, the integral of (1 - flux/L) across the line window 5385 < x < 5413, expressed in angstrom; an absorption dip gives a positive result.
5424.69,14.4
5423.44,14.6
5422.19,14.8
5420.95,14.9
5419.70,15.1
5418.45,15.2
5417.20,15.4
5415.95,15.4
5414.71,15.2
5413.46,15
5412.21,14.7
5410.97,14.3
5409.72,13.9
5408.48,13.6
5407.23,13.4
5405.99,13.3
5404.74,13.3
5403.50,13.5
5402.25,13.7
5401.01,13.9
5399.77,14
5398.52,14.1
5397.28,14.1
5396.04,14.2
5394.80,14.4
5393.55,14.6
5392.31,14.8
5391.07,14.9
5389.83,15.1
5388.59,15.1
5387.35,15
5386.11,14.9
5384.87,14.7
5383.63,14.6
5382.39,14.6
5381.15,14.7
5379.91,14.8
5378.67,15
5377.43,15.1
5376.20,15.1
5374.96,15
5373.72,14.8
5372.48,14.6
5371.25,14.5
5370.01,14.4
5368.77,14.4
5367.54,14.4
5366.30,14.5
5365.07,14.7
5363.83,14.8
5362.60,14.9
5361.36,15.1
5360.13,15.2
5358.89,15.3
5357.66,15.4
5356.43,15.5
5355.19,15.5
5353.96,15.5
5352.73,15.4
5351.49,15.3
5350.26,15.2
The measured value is 0.6 angstrom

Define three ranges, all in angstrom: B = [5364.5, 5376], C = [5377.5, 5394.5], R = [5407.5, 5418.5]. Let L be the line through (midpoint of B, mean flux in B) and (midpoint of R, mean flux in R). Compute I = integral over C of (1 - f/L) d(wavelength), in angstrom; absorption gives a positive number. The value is -0.23 angstrom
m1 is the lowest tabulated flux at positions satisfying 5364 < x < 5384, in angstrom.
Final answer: 14.4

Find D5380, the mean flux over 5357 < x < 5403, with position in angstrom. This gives 14.7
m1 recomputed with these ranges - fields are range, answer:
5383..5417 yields 13.3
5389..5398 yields 14.1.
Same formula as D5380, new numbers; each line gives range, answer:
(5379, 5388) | 14.8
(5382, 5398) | 14.7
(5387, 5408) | 14.2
